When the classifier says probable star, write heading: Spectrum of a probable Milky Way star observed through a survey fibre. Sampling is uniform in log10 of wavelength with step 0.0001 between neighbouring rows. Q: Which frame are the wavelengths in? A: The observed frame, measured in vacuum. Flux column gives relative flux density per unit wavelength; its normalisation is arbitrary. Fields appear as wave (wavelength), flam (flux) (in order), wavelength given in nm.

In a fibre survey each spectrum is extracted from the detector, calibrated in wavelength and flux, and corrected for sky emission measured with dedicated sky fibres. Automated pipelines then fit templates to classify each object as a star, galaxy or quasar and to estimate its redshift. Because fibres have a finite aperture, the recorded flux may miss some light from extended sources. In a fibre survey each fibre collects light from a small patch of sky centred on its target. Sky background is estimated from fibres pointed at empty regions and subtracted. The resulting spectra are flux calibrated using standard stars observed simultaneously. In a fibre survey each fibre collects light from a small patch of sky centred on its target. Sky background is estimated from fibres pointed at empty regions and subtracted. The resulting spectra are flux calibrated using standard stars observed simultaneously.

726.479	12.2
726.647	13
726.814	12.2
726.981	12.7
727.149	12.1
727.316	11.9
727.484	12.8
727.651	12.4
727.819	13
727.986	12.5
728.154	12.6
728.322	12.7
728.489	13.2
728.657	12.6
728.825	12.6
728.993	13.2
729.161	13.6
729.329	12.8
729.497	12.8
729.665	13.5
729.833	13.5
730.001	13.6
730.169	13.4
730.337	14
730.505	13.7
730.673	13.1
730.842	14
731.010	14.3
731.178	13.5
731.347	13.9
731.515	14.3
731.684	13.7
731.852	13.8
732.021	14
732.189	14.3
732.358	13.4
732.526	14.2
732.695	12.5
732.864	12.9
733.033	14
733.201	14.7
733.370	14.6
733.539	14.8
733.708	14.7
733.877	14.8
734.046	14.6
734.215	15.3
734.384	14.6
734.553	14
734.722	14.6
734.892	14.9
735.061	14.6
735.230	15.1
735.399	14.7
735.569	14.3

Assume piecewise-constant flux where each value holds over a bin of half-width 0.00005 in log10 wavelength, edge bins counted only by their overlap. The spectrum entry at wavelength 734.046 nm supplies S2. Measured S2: 14.6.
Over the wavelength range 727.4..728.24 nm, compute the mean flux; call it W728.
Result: 12.7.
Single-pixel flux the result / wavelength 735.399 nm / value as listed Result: 14.7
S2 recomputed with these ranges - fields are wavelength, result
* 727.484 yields 12.8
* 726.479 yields 12.2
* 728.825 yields 12.6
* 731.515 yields 14.3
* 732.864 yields 12.9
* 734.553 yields 14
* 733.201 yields 14.7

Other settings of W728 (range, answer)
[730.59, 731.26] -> 13.7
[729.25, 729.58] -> 12.8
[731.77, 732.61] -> 13.9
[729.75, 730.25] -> 13.5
